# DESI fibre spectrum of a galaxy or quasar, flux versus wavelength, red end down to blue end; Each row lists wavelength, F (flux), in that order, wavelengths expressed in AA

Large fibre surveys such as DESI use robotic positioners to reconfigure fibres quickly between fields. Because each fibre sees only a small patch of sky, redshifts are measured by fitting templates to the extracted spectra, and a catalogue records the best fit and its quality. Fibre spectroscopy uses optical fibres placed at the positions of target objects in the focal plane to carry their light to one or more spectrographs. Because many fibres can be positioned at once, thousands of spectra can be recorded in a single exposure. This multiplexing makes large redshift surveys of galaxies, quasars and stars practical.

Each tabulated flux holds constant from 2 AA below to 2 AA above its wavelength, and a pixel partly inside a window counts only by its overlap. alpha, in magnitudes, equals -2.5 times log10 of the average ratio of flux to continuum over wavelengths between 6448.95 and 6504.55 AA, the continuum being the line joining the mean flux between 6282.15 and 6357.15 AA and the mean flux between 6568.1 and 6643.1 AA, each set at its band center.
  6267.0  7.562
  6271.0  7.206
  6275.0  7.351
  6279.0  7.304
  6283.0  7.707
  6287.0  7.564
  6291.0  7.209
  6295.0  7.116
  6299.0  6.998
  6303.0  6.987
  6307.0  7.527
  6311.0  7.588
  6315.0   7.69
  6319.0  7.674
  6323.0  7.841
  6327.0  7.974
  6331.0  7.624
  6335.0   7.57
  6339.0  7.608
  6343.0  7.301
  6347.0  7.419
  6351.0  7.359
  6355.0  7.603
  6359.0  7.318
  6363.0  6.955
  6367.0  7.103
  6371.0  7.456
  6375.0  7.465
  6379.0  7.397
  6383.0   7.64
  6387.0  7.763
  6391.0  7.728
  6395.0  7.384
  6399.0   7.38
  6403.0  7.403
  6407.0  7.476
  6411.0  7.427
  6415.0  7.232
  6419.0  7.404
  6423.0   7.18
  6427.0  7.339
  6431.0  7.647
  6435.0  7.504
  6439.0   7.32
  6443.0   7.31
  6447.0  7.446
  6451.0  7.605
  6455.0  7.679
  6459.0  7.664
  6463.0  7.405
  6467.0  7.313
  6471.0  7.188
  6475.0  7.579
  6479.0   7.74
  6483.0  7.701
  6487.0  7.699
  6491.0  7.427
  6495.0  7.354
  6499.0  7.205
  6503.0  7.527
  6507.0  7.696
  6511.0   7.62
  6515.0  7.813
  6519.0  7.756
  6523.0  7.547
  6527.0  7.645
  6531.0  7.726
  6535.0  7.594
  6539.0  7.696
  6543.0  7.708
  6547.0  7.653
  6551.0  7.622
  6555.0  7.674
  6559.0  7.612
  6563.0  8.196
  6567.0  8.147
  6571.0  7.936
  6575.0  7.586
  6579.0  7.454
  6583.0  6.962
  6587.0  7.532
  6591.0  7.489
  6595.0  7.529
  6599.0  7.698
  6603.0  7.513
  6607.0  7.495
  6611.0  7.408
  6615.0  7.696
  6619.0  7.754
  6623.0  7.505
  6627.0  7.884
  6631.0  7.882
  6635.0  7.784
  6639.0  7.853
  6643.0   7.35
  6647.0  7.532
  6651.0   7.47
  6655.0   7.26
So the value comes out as 0.01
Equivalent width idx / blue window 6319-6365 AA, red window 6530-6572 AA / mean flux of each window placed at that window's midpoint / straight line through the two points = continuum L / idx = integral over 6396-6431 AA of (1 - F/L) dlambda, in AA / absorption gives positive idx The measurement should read 1.06 AA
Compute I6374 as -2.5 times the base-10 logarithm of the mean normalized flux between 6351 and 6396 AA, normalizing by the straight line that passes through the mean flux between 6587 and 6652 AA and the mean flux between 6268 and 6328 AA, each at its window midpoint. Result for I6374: 0.01 mag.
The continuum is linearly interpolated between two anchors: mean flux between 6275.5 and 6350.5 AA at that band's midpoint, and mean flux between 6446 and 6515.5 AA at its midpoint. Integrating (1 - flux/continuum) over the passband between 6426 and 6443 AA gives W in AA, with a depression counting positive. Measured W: 0.2 AA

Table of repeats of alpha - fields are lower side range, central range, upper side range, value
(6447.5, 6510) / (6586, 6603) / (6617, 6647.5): 0.01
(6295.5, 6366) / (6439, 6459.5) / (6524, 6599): 0.01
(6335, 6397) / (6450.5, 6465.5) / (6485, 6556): -0.01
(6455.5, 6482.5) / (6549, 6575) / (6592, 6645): -0.04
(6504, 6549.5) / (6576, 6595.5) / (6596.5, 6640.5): 0.04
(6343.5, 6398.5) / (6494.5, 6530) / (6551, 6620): 0.00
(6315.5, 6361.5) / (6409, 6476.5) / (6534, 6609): 0.03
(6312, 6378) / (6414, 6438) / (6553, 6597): 0.02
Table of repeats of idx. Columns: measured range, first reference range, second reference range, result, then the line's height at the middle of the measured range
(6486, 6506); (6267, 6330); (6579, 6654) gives 0.2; 7.52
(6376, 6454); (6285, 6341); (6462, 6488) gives 0.6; 7.51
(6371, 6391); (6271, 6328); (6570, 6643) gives -0.2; 7.49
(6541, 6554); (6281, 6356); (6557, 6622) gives -0.1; 7.6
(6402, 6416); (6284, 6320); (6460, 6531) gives 0.1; 7.47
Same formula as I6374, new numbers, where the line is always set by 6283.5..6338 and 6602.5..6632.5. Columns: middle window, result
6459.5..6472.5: 0.03 mag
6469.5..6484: 0.00 mag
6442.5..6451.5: 0.02 mag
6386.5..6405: 0.00 mag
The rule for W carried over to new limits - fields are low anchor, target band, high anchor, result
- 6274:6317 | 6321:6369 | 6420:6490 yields -0.4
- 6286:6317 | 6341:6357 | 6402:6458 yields -0.1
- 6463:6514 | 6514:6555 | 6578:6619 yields -0.9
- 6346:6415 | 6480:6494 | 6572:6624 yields -0.2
